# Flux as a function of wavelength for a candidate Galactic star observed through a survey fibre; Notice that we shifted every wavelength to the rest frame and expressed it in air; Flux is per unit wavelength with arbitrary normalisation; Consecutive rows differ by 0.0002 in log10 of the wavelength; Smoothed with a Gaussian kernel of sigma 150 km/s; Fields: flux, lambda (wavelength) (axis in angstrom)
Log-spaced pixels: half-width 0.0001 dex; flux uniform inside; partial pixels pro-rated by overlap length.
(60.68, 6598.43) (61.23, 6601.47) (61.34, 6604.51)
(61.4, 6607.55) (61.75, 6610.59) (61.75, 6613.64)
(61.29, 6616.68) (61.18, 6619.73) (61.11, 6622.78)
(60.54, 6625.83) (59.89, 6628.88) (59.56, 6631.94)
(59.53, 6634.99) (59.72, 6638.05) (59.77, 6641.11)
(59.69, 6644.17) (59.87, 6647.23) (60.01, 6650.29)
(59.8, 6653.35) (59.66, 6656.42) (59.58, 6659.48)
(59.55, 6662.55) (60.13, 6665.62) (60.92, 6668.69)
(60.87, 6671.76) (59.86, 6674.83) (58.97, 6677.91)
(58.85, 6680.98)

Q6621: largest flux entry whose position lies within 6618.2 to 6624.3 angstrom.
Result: 61.18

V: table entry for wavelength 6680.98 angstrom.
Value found 58.85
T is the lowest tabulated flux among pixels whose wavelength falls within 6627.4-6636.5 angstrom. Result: 59.53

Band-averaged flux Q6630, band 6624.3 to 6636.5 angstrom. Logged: 59.9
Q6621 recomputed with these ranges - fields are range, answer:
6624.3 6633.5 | 60.54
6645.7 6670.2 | 60.92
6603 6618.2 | 61.75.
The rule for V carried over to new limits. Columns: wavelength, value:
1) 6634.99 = 59.53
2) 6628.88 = 59.89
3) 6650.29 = 60.01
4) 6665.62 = 60.13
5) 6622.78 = 61.11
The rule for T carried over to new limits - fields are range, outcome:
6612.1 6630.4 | 59.89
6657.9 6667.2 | 59.55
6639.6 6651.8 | 59.69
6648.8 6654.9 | 59.8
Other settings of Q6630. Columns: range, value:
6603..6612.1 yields 61.5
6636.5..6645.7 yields 59.7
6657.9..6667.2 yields 59.8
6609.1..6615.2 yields 61.8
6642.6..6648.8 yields 59.8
